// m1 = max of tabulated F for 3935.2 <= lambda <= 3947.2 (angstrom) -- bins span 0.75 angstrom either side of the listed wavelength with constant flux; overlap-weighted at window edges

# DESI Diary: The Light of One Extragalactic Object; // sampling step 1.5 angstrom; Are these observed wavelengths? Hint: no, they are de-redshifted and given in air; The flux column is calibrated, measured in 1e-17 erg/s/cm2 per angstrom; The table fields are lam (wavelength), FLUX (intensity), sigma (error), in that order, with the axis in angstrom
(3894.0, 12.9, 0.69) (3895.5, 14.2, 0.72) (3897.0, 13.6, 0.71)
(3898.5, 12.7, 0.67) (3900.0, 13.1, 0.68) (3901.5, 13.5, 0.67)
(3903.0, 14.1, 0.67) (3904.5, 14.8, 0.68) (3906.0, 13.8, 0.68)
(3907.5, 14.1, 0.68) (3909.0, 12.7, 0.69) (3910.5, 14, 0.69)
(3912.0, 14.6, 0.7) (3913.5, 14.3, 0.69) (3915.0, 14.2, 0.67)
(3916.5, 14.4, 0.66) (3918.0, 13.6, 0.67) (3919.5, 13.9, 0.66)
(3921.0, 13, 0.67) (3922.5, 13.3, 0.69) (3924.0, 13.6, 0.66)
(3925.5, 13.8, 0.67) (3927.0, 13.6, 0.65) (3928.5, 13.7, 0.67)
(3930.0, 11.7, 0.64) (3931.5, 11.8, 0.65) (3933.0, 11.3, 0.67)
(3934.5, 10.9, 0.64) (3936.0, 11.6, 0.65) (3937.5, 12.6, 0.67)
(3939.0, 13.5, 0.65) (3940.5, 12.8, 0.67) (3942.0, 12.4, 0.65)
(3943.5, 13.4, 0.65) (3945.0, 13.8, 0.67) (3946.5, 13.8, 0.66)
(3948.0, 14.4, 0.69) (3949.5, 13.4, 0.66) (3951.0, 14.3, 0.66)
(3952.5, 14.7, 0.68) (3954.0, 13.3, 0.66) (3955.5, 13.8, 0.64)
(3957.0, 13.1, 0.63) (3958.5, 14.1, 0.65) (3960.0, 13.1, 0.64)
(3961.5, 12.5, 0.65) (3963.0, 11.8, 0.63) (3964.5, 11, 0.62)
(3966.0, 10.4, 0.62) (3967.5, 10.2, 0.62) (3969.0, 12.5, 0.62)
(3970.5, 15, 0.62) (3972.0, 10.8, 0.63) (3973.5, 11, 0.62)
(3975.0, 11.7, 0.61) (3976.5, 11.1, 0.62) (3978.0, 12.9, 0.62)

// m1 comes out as 13.8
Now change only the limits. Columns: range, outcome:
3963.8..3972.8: 15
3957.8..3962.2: 14.1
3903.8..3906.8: 14.8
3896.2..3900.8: 13.6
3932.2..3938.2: 12.6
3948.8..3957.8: 14.7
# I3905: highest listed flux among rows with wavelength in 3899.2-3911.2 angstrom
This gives 14.8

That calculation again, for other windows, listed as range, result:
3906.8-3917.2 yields 14.6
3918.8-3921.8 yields 13.9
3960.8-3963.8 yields 12.5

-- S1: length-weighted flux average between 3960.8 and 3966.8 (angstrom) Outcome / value 11.4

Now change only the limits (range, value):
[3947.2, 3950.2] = 13.9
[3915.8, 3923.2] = 13.6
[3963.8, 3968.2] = 10.5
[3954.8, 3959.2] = 13.7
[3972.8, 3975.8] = 11.4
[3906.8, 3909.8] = 13.4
